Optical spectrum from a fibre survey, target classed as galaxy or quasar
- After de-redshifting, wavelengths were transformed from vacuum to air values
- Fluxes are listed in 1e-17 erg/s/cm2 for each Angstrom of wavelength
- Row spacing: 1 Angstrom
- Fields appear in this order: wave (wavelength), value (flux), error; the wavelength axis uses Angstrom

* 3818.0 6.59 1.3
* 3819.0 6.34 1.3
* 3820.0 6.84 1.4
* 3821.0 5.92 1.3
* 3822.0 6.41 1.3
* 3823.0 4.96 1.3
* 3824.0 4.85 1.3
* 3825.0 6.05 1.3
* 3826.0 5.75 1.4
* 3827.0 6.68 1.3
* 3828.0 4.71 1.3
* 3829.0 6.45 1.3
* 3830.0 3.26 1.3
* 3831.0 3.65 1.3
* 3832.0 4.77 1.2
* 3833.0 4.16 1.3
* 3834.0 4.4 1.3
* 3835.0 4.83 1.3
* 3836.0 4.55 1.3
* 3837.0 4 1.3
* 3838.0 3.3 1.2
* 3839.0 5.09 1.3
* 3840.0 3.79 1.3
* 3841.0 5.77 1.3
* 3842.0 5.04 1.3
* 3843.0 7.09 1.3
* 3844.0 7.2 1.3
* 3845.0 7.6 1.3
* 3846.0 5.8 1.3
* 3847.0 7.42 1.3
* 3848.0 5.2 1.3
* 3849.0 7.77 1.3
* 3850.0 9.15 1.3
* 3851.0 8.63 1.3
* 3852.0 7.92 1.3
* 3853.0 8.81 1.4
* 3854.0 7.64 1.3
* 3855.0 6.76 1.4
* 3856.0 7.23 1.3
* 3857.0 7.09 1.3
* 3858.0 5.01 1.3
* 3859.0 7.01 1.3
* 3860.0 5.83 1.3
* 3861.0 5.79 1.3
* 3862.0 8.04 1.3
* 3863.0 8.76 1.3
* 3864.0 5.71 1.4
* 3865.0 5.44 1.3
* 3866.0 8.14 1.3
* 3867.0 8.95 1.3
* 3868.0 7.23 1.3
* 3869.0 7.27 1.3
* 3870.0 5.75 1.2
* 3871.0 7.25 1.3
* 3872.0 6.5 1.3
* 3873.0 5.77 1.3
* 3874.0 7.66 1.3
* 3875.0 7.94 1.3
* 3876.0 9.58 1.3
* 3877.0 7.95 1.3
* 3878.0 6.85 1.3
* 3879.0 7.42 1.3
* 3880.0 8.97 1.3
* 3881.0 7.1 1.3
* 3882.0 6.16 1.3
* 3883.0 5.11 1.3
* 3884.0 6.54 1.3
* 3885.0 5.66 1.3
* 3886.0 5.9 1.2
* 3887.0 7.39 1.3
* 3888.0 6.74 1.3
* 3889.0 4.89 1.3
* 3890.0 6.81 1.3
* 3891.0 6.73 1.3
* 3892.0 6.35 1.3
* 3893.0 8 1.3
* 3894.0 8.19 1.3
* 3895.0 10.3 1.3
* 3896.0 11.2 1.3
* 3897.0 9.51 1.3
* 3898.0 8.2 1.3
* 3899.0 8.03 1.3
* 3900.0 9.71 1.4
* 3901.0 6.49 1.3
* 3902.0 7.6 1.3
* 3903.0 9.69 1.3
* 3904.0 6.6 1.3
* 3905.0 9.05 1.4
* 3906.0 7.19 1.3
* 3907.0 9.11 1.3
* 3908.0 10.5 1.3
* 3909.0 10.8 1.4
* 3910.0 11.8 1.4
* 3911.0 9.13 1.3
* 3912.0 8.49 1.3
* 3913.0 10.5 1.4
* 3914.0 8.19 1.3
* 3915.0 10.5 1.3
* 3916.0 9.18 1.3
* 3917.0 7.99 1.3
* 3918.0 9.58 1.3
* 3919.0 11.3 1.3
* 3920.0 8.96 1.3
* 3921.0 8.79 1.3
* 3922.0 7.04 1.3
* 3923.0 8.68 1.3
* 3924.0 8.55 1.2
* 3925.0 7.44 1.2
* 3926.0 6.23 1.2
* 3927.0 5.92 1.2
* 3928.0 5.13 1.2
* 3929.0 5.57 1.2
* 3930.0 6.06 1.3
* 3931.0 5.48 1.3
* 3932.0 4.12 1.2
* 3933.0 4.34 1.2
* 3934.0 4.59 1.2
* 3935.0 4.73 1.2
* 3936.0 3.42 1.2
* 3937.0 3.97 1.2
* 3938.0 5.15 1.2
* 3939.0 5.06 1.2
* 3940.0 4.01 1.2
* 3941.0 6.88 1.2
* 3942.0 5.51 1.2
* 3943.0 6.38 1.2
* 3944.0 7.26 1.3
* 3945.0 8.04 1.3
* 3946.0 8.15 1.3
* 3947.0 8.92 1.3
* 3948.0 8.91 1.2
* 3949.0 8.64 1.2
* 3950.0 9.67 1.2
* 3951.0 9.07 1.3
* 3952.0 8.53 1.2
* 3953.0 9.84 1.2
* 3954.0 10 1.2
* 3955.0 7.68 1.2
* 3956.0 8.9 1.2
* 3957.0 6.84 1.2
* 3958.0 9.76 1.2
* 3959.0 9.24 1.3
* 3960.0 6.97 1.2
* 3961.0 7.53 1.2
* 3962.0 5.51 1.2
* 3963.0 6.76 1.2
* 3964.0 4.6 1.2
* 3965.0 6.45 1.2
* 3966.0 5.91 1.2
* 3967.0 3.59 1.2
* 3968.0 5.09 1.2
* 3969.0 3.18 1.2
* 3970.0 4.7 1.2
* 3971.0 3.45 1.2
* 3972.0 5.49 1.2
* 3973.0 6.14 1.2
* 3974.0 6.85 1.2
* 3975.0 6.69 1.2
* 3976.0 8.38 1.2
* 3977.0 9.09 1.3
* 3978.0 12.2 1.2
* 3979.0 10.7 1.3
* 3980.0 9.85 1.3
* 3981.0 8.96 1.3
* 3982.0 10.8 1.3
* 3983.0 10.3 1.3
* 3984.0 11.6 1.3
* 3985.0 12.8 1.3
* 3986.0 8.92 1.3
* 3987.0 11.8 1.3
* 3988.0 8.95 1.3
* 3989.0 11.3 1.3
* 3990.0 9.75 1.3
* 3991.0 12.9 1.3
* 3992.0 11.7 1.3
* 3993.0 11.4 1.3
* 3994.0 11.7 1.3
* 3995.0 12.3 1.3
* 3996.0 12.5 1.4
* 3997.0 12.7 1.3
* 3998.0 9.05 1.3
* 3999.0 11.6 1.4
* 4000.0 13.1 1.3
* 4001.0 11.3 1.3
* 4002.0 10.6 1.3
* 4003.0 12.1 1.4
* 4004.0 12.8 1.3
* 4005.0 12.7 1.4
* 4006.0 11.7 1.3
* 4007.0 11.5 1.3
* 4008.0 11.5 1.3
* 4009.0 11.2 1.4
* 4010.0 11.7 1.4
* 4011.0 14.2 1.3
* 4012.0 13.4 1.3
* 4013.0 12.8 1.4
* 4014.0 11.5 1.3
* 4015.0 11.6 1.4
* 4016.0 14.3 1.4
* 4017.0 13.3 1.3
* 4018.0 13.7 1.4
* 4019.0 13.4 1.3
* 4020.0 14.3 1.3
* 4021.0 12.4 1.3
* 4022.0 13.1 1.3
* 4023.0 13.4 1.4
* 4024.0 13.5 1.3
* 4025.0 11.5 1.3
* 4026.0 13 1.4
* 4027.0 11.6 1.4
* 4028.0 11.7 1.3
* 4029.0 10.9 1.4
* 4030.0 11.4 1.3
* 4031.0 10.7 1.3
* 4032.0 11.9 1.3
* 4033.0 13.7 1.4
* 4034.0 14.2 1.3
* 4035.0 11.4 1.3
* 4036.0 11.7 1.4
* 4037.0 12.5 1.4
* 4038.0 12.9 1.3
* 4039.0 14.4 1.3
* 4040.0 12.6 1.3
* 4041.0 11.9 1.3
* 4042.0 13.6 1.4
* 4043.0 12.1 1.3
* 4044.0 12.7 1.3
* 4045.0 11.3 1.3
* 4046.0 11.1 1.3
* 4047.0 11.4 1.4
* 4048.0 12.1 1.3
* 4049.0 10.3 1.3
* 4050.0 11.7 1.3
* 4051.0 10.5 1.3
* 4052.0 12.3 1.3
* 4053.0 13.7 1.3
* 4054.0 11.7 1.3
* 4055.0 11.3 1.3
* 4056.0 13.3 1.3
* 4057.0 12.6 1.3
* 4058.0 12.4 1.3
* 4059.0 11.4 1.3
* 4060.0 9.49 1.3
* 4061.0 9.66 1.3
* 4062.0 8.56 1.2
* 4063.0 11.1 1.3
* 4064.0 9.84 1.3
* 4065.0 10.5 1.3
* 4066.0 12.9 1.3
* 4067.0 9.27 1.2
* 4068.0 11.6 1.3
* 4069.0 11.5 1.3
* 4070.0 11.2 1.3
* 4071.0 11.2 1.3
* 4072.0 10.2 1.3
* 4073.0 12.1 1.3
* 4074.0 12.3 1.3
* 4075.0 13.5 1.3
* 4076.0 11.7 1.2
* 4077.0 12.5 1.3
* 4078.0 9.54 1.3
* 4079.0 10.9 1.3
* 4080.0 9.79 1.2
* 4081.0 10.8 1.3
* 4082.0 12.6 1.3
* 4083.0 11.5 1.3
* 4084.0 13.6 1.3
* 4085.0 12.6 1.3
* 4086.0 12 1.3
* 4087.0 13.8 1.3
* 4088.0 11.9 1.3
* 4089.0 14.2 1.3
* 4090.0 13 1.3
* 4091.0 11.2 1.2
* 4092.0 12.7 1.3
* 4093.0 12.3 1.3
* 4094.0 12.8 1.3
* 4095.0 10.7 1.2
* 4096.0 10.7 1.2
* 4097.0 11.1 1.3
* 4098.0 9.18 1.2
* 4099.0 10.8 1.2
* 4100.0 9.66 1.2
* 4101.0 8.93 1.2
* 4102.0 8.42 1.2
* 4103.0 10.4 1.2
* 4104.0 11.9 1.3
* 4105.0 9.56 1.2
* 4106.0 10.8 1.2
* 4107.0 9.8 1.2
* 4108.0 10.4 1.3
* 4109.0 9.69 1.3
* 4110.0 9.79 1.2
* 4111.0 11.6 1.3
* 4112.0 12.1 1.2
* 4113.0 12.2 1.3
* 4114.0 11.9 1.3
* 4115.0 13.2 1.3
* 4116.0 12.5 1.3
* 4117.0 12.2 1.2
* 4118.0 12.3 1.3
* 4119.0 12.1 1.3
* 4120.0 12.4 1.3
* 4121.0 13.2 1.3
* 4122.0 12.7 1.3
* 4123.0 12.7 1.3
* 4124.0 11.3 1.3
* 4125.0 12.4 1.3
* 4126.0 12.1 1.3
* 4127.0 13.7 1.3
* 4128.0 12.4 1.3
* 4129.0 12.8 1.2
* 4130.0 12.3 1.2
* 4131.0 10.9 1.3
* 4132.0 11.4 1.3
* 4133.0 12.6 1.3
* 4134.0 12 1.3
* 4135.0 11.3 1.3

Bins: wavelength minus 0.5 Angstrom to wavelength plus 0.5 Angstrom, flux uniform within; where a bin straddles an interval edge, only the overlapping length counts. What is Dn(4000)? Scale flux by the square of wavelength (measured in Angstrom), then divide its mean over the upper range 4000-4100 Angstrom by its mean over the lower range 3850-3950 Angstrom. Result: 1.7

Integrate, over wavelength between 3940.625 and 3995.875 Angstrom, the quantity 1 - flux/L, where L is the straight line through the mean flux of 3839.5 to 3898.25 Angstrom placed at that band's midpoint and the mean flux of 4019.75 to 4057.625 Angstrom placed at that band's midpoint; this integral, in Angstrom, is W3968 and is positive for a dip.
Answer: 9.4 Angstrom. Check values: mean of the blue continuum 7.14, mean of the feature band 8.44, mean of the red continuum 12.3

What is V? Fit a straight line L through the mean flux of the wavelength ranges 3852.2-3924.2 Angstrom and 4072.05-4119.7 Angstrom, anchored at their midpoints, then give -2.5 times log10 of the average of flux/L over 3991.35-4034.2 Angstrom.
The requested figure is -0.22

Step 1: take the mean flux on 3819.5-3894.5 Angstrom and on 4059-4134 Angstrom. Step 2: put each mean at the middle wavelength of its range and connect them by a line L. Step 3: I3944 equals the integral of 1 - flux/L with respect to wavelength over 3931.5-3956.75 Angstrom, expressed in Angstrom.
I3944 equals 4.4 Angstrom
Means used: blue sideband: 6.44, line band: 6.87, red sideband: 11.5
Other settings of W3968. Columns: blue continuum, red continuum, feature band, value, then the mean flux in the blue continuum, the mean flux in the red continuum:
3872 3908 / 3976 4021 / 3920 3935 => 4.5 Angstrom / 7.64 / 11.7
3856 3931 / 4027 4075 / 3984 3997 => -1.6 Angstrom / 7.72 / 11.7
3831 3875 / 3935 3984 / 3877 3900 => -2.4 Angstrom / 6.43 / 7.29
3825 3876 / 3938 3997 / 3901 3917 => -3.8 Angstrom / 6.34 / 8.36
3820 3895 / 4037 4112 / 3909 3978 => 9.7 Angstrom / 6.46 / 11.4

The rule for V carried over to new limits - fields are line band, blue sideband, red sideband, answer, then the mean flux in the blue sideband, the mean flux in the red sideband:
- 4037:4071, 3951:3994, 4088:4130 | -0.13 mag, 8.41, 11.6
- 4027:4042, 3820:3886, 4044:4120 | -0.19 mag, 6.39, 11.4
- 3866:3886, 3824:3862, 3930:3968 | -0.15 mag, 5.99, 6.74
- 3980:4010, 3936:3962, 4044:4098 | -0.25 mag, 7.51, 11.6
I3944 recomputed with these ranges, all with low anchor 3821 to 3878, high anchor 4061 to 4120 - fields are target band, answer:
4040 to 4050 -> -1.4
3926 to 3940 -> 5.5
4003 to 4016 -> -3.6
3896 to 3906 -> -1.4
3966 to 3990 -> 2.0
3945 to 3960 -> -0.5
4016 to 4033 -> -4.5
